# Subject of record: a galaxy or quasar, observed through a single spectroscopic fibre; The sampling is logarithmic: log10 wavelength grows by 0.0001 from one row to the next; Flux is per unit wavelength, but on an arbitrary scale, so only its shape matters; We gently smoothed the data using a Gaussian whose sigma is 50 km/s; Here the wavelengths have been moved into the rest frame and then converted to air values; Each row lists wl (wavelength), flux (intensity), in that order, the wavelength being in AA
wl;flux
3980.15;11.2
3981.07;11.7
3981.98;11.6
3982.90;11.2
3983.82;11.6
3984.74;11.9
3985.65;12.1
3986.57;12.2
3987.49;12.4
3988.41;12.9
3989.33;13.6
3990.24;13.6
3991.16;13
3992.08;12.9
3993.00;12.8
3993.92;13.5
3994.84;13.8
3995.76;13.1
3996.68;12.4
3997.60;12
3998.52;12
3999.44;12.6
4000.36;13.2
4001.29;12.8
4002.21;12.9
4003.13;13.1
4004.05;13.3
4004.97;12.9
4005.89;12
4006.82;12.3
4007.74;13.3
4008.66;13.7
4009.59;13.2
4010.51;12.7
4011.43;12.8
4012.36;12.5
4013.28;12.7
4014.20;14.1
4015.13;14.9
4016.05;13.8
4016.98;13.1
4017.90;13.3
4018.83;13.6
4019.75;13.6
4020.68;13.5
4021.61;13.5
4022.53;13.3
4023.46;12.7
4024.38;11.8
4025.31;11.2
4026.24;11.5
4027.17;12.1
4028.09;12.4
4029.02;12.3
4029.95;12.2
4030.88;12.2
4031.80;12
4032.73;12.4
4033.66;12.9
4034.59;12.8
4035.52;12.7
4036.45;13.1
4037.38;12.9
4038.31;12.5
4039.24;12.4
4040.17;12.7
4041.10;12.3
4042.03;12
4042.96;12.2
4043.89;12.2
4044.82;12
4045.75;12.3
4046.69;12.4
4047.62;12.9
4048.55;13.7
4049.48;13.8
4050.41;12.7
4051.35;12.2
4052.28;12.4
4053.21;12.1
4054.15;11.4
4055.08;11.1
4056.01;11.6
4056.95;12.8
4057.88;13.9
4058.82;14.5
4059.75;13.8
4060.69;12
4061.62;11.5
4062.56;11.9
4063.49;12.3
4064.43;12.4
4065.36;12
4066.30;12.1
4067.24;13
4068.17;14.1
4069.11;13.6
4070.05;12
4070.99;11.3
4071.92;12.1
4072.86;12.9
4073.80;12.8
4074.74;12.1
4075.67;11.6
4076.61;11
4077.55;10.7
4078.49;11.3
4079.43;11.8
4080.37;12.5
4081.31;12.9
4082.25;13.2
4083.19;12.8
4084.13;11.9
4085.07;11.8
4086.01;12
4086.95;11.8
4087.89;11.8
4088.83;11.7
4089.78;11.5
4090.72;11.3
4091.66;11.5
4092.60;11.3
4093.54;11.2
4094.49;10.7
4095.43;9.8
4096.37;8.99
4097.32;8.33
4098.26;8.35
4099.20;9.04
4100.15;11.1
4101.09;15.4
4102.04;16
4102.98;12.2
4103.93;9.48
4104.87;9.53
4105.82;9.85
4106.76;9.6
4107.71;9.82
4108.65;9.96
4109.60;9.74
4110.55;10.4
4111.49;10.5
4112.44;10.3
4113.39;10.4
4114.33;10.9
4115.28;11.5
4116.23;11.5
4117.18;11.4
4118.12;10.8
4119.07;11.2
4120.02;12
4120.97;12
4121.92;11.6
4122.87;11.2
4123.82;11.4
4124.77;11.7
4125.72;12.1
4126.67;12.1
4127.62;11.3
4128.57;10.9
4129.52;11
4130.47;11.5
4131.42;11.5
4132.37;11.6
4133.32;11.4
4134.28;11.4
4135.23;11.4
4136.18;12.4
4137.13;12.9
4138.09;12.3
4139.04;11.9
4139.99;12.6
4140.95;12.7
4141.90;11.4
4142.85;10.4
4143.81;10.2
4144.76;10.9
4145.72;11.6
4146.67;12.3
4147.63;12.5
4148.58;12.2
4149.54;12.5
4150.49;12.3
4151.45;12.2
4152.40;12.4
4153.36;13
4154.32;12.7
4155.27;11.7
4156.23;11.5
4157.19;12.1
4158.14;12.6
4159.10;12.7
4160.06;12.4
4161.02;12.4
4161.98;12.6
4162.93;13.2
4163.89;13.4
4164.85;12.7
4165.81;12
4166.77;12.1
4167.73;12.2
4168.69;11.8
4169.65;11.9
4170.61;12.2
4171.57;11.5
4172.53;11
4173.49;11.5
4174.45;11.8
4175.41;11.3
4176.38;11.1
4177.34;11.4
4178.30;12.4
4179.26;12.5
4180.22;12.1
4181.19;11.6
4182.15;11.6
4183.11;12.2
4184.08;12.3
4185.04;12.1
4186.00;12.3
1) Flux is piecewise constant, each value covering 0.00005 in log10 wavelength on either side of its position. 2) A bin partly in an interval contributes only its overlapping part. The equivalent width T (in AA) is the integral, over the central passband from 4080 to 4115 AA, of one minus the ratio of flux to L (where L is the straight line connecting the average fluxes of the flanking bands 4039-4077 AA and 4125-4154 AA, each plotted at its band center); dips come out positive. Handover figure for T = 3.1 AA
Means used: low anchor 12.4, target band 11.1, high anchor 11.8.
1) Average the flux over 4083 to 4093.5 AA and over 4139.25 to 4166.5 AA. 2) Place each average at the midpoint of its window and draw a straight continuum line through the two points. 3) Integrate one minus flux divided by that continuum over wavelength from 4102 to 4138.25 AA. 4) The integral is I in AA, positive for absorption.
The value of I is 2.3 AA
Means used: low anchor 11.7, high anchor 12.2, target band 11.2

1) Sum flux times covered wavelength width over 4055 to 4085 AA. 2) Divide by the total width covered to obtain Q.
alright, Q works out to 12.4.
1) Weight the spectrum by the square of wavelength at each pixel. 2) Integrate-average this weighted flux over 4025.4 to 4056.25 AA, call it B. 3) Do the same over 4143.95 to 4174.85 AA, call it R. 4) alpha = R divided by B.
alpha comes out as 1.0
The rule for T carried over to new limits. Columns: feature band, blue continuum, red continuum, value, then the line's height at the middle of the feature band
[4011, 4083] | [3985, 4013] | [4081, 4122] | -3.17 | 12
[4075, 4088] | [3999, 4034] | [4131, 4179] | 0.54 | 12.5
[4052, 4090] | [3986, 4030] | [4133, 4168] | 0.96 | 12.6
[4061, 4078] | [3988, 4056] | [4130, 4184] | 0.40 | 12.5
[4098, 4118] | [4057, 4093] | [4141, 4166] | 2.25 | 12.2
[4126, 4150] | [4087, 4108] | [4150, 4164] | 0.47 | 12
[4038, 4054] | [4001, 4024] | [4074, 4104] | -0.06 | 12.5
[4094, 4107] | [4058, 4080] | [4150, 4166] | 1.85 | 12.4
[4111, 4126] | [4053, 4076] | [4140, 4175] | 1.18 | 12.2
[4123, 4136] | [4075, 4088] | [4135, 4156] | 0.55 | 12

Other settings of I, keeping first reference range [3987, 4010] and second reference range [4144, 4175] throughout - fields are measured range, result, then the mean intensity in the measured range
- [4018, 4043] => 0.4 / 12.6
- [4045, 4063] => 0.1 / 12.6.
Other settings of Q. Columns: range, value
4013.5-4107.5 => 12.2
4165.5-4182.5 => 11.8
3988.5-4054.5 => 12.8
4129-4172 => 12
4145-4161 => 12.3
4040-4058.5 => 12.4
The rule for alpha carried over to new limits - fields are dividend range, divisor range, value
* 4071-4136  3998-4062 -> 0.92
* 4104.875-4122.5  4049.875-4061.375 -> 0.88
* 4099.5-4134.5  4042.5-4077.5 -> 0.93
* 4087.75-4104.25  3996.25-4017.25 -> 0.89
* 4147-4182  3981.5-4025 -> 1.02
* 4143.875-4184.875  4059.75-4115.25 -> 1.09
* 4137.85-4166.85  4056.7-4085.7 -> 1.02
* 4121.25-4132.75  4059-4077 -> 0.96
